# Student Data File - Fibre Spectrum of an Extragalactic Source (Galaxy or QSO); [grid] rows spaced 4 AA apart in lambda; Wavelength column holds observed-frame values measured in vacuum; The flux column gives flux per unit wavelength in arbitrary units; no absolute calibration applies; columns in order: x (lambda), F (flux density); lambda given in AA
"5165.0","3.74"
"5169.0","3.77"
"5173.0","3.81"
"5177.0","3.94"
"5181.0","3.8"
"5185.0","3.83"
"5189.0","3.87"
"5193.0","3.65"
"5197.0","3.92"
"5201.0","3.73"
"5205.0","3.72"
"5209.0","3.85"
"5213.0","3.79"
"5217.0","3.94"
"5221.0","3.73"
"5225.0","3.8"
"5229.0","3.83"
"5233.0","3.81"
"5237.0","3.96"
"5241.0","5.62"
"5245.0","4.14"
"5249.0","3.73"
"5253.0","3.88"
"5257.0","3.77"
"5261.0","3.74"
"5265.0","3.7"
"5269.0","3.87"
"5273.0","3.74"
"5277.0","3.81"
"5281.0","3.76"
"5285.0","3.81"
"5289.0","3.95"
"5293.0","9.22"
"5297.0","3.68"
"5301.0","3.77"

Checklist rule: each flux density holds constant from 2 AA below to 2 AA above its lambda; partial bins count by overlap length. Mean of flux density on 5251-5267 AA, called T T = 3.77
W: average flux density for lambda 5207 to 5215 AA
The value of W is 3.82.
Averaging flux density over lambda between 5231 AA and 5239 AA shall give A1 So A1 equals 3.88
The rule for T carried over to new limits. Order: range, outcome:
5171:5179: 3.88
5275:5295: 4.91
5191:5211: 3.77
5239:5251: 4.5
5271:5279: 3.78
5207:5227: 3.82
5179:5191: 3.83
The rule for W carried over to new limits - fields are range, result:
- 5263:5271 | 3.79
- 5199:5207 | 3.73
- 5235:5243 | 4.79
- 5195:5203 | 3.83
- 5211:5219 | 3.87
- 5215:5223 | 3.83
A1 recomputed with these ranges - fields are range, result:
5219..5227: 3.76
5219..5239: 3.83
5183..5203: 3.8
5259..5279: 3.77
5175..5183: 3.87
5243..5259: 3.88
